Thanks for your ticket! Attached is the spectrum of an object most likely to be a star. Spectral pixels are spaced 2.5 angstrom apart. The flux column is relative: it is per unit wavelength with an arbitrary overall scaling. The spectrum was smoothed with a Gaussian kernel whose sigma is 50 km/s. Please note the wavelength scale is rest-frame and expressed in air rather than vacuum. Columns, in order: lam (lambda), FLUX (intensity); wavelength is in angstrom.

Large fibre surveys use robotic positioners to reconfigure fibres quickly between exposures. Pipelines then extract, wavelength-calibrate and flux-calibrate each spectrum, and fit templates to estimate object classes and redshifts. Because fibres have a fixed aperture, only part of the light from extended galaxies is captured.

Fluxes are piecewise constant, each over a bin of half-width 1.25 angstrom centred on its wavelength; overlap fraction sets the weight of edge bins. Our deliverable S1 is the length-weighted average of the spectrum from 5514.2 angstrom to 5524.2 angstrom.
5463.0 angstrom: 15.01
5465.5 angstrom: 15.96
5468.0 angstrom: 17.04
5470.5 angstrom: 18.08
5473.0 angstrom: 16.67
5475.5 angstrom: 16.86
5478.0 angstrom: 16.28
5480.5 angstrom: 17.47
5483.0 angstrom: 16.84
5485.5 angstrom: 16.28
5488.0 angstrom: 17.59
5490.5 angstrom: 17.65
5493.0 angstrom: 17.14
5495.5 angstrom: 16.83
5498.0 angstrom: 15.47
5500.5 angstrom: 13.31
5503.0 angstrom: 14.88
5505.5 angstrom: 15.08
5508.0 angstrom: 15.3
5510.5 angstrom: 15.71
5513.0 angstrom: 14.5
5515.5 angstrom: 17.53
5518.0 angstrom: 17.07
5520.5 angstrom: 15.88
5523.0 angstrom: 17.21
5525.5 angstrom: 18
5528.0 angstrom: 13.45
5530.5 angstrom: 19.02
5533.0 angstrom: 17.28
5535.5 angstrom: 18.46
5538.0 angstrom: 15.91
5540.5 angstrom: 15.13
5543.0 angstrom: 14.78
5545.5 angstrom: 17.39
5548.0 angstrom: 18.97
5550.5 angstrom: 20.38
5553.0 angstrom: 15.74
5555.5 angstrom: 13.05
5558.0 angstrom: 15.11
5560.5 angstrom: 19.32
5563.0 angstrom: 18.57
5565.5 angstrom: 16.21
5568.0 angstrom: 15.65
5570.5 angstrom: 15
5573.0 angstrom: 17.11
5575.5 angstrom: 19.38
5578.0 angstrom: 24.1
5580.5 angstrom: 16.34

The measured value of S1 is 16.9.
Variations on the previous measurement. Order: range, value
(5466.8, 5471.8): 17.6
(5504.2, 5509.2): 15.2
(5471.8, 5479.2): 16.6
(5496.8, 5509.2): 14.8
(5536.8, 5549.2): 16.4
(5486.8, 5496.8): 17.3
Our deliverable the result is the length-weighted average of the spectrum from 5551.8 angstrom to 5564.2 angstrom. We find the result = 16.4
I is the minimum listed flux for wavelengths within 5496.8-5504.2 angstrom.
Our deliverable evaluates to 13.31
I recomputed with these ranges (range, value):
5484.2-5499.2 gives 15.47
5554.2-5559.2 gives 13.05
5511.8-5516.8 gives 14.5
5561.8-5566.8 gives 16.21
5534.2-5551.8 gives 14.78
